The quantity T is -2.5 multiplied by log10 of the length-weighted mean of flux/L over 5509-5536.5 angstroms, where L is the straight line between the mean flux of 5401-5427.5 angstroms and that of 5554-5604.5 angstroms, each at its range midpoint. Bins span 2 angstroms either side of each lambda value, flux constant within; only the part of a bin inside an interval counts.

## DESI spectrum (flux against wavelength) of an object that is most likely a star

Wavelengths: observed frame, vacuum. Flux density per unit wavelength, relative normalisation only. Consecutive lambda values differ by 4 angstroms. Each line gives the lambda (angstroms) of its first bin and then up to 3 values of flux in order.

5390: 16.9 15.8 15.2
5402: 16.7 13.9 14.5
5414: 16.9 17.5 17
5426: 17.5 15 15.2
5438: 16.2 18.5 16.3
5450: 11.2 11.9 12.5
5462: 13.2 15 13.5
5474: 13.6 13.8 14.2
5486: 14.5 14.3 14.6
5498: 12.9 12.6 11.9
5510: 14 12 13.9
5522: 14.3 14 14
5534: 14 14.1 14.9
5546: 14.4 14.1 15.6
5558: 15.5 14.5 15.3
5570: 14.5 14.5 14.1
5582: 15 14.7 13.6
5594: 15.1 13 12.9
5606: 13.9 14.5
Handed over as 0.10 mag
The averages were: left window 16.2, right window 14.4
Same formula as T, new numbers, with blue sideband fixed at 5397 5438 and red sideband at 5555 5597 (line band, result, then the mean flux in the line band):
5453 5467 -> 0.19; 13.1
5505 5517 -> 0.19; 12.8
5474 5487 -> 0.10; 14.1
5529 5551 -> 0.05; 14.3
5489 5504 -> 0.13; 13.6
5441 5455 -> 0.10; 14.4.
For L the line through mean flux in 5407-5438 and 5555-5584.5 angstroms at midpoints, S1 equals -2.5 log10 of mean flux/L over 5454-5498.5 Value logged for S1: 0.139 mag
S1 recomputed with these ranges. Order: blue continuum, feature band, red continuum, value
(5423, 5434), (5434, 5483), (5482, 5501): 0.07 mag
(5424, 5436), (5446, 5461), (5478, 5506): 0.20 mag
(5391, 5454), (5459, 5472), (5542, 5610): 0.12 mag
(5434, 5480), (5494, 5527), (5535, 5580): 0.09 mag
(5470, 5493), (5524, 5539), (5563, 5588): 0.03 mag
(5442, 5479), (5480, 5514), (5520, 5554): 0.04 mag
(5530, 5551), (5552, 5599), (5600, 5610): -0.06 mag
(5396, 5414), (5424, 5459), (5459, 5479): -0.04 mag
